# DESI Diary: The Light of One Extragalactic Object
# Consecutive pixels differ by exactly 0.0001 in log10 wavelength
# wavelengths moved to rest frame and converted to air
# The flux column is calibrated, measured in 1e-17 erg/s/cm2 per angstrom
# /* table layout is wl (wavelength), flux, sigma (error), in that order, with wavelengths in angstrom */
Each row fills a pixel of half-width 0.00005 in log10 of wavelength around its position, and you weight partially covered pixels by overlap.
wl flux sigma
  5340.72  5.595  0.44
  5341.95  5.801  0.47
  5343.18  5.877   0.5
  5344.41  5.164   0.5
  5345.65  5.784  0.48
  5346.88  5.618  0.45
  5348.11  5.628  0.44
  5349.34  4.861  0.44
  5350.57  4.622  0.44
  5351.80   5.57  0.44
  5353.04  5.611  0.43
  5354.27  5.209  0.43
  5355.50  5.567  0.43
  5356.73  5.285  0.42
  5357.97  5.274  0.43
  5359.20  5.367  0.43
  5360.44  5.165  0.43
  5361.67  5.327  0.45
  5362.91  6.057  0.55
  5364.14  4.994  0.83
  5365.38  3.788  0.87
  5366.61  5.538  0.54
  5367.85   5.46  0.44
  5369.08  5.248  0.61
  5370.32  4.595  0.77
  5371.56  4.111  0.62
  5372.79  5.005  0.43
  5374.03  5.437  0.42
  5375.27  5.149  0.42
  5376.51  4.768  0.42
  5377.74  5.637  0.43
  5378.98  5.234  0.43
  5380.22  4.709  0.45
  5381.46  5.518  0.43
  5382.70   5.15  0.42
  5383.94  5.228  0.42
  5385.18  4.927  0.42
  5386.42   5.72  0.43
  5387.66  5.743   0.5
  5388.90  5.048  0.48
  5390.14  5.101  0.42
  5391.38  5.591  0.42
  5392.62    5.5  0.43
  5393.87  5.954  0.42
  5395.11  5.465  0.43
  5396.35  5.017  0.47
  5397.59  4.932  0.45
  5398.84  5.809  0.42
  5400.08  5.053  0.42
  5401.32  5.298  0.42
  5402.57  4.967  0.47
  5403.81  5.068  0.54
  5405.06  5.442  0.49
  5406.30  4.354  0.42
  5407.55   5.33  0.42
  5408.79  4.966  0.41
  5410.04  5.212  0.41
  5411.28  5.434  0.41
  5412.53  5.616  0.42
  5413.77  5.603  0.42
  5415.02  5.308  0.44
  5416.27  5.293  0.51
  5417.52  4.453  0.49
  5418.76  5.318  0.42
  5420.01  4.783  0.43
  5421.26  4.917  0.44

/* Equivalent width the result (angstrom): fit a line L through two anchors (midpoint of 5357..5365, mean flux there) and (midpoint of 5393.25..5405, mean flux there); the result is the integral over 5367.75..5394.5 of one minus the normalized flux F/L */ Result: 0.4 angstrom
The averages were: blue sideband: 5.31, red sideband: 5.29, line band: 5.22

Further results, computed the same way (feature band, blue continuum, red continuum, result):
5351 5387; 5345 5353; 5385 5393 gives 1.3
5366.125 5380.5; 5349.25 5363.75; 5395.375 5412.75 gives 0.5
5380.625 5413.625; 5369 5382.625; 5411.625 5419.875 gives -0.9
